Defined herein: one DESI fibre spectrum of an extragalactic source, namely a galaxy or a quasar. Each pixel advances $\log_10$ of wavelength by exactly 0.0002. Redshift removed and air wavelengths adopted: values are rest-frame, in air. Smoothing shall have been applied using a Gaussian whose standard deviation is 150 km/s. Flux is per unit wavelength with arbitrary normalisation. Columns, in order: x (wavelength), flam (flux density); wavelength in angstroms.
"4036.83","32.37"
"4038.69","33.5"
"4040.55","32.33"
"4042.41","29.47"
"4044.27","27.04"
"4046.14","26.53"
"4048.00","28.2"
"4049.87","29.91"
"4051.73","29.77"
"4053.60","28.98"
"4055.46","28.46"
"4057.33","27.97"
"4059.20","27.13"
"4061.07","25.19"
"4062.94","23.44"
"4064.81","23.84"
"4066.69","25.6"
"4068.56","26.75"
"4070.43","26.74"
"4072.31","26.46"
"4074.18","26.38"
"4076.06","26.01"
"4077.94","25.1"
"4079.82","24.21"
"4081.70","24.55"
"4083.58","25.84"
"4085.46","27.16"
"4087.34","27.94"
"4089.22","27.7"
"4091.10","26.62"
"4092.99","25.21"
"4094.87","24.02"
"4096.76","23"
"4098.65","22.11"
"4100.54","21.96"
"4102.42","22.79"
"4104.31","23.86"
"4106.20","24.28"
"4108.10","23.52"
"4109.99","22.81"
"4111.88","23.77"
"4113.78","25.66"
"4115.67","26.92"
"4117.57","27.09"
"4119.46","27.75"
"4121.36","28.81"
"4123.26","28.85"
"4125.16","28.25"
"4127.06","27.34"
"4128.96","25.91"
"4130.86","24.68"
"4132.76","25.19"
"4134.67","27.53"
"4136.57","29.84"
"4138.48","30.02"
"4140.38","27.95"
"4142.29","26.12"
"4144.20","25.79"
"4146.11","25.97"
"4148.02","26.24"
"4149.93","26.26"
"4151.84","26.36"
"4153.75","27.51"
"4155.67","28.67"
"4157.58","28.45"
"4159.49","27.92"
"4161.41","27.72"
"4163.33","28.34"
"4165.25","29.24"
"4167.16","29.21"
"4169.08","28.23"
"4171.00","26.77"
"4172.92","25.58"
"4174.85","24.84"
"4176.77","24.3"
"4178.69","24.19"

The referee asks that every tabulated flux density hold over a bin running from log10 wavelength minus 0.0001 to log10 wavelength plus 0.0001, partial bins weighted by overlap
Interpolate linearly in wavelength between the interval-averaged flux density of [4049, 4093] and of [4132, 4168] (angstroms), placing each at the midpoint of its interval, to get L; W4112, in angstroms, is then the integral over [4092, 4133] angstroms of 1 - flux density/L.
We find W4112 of 2.9 angstroms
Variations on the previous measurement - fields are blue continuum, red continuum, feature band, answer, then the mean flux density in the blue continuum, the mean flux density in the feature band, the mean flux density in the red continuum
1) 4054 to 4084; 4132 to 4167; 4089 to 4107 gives 1.7 angstroms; 25.9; 24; 27.6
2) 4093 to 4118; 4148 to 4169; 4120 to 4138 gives -1.2 angstroms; 24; 27.4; 27.9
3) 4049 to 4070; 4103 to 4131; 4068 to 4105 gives 1.8 angstroms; 27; 25.2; 26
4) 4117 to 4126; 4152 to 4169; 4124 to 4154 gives 1.4 angstroms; 28.2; 26.9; 28.3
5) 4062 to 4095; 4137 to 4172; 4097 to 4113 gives 2.0 angstroms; 25.8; 23.2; 27.6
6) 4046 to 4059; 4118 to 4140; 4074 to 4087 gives 1.2 angstroms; 28.6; 25.7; 27.7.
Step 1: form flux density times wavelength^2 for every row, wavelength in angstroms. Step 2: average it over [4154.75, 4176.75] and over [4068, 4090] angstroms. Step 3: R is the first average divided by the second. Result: 1.10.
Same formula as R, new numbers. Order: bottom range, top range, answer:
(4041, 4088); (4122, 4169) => 1.07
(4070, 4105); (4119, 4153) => 1.11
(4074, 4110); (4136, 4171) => 1.15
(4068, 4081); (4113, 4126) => 1.09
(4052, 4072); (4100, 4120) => 0.95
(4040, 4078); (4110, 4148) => 1.02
